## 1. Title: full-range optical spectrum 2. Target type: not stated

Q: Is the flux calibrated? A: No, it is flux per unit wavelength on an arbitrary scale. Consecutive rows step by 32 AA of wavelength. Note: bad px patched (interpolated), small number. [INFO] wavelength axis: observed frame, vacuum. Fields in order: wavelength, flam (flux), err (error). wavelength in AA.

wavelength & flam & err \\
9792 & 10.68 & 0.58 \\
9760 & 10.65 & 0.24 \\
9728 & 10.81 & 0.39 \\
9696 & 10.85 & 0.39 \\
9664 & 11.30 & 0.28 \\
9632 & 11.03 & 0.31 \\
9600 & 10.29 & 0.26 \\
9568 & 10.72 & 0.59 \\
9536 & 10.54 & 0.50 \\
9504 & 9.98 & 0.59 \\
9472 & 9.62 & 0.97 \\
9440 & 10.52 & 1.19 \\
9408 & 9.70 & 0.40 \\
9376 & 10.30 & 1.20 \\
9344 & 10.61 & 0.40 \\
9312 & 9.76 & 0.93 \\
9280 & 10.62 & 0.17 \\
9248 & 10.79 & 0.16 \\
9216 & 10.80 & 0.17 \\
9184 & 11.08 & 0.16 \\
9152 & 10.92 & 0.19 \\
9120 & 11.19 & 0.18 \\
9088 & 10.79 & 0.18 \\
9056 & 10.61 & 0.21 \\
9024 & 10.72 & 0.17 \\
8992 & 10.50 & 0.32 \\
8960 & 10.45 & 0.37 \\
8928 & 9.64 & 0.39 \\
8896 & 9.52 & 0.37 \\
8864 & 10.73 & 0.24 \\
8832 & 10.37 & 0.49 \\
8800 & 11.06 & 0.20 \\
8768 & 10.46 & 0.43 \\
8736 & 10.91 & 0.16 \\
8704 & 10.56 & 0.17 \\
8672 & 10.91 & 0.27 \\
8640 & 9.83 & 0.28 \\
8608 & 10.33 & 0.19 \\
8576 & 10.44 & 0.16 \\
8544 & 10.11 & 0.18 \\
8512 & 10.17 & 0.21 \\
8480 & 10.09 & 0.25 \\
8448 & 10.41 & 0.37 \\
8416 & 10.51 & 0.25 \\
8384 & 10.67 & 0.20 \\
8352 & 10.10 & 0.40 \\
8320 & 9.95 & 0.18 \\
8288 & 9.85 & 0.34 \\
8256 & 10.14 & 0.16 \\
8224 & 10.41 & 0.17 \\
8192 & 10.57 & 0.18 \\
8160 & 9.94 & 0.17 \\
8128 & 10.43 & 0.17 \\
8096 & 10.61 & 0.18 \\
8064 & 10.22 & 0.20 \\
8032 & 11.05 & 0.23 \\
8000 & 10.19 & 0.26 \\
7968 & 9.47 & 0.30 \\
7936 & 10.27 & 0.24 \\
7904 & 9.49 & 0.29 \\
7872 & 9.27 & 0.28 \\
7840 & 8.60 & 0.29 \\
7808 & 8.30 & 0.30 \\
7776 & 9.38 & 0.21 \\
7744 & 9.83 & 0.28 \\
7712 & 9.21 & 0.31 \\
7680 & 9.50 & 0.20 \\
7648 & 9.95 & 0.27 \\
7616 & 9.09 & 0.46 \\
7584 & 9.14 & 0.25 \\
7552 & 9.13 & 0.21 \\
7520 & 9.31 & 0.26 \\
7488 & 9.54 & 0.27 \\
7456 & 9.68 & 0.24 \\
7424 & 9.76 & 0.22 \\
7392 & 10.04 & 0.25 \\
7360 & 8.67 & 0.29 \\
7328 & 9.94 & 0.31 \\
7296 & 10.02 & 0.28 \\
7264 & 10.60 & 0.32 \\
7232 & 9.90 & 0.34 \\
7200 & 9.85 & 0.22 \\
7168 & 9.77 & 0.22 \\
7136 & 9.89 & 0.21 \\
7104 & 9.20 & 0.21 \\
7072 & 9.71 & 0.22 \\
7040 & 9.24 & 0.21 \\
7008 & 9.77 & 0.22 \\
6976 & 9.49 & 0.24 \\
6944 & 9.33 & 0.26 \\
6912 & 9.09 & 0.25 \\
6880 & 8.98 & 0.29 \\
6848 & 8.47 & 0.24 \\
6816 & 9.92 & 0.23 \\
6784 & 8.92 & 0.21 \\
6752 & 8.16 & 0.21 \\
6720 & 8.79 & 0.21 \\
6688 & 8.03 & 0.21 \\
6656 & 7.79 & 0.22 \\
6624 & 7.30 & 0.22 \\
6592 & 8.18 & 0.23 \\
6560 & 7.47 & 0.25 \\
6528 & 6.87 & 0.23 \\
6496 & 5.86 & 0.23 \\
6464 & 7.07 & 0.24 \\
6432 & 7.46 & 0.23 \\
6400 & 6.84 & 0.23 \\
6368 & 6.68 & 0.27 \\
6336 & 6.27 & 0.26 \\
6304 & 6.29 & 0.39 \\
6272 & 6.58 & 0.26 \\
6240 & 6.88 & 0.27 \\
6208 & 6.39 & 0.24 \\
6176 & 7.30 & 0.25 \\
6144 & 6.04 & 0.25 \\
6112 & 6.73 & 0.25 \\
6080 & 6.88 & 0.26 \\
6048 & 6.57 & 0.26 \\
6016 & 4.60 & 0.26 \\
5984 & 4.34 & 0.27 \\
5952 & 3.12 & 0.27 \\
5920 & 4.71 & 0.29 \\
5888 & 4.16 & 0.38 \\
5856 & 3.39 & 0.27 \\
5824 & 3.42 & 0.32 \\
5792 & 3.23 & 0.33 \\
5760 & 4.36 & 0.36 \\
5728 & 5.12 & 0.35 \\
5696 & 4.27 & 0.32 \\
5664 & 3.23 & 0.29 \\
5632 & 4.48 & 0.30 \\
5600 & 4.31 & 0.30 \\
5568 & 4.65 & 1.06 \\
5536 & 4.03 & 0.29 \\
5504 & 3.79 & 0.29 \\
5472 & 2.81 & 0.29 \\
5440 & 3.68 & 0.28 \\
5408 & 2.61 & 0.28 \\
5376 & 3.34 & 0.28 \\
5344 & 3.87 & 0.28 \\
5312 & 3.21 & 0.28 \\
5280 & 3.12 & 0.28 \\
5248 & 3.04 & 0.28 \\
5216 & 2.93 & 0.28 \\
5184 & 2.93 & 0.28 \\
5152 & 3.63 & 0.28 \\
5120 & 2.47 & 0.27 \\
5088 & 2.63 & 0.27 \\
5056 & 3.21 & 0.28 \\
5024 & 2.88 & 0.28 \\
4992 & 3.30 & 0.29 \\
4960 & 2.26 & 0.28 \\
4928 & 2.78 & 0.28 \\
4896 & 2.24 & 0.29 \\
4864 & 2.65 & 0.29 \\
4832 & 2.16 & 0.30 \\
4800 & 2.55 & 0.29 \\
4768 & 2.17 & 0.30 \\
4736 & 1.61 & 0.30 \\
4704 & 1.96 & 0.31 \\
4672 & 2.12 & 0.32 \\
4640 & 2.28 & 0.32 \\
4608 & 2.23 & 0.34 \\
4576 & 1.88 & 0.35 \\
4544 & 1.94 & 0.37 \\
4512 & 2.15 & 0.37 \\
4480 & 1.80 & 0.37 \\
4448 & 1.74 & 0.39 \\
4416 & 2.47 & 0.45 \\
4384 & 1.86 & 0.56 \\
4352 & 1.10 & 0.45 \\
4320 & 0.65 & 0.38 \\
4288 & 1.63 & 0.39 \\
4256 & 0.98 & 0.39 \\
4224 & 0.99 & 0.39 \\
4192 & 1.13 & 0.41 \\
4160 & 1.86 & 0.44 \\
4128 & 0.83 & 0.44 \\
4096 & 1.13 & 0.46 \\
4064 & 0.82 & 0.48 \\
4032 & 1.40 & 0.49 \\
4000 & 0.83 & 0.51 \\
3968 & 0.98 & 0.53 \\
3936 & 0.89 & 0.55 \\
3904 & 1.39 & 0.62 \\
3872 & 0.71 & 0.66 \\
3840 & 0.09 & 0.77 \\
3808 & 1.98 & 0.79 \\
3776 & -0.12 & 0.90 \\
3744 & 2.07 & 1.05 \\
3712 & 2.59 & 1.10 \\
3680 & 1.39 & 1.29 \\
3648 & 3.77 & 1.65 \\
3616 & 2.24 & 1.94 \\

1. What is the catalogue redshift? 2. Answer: 0.51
